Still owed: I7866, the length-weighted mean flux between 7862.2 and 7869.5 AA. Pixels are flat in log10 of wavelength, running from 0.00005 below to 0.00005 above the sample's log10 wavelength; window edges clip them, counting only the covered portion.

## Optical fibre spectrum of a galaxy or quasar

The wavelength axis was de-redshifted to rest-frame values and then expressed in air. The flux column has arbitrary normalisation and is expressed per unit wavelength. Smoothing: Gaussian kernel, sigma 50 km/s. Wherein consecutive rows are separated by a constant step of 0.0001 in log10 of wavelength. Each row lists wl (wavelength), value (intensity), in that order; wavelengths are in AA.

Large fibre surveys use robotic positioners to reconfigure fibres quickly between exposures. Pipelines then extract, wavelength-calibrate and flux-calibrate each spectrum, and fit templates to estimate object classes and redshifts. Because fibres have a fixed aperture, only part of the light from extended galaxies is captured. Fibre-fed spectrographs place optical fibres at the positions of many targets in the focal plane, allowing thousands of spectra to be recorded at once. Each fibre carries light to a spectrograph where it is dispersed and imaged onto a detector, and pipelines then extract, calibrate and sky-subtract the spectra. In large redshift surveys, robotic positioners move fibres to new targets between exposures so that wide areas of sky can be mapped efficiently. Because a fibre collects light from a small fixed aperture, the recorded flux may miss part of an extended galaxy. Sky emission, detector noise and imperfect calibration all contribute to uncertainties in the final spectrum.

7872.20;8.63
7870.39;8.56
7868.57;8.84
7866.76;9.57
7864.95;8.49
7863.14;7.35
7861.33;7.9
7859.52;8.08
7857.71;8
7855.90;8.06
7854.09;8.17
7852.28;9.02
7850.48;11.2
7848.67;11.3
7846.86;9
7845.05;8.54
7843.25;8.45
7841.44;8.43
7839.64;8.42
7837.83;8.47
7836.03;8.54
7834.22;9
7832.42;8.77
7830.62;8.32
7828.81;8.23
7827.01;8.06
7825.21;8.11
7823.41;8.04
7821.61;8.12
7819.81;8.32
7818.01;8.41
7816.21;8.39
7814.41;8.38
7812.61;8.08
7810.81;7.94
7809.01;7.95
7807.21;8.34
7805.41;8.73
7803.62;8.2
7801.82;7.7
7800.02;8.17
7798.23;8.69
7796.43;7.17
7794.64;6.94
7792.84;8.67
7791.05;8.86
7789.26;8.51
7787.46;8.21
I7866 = 8.55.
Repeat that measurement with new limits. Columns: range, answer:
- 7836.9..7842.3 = 8.45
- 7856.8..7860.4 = 8.04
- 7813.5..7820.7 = 8.37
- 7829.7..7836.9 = 8.65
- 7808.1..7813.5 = 7.98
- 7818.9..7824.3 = 8.16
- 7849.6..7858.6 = 8.89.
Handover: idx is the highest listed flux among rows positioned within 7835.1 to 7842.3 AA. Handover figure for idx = 8.54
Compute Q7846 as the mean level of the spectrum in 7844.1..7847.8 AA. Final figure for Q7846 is 8.79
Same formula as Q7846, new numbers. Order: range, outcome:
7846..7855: 9.74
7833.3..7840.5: 8.61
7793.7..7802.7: 7.74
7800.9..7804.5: 7.93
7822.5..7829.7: 8.12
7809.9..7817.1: 8.19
